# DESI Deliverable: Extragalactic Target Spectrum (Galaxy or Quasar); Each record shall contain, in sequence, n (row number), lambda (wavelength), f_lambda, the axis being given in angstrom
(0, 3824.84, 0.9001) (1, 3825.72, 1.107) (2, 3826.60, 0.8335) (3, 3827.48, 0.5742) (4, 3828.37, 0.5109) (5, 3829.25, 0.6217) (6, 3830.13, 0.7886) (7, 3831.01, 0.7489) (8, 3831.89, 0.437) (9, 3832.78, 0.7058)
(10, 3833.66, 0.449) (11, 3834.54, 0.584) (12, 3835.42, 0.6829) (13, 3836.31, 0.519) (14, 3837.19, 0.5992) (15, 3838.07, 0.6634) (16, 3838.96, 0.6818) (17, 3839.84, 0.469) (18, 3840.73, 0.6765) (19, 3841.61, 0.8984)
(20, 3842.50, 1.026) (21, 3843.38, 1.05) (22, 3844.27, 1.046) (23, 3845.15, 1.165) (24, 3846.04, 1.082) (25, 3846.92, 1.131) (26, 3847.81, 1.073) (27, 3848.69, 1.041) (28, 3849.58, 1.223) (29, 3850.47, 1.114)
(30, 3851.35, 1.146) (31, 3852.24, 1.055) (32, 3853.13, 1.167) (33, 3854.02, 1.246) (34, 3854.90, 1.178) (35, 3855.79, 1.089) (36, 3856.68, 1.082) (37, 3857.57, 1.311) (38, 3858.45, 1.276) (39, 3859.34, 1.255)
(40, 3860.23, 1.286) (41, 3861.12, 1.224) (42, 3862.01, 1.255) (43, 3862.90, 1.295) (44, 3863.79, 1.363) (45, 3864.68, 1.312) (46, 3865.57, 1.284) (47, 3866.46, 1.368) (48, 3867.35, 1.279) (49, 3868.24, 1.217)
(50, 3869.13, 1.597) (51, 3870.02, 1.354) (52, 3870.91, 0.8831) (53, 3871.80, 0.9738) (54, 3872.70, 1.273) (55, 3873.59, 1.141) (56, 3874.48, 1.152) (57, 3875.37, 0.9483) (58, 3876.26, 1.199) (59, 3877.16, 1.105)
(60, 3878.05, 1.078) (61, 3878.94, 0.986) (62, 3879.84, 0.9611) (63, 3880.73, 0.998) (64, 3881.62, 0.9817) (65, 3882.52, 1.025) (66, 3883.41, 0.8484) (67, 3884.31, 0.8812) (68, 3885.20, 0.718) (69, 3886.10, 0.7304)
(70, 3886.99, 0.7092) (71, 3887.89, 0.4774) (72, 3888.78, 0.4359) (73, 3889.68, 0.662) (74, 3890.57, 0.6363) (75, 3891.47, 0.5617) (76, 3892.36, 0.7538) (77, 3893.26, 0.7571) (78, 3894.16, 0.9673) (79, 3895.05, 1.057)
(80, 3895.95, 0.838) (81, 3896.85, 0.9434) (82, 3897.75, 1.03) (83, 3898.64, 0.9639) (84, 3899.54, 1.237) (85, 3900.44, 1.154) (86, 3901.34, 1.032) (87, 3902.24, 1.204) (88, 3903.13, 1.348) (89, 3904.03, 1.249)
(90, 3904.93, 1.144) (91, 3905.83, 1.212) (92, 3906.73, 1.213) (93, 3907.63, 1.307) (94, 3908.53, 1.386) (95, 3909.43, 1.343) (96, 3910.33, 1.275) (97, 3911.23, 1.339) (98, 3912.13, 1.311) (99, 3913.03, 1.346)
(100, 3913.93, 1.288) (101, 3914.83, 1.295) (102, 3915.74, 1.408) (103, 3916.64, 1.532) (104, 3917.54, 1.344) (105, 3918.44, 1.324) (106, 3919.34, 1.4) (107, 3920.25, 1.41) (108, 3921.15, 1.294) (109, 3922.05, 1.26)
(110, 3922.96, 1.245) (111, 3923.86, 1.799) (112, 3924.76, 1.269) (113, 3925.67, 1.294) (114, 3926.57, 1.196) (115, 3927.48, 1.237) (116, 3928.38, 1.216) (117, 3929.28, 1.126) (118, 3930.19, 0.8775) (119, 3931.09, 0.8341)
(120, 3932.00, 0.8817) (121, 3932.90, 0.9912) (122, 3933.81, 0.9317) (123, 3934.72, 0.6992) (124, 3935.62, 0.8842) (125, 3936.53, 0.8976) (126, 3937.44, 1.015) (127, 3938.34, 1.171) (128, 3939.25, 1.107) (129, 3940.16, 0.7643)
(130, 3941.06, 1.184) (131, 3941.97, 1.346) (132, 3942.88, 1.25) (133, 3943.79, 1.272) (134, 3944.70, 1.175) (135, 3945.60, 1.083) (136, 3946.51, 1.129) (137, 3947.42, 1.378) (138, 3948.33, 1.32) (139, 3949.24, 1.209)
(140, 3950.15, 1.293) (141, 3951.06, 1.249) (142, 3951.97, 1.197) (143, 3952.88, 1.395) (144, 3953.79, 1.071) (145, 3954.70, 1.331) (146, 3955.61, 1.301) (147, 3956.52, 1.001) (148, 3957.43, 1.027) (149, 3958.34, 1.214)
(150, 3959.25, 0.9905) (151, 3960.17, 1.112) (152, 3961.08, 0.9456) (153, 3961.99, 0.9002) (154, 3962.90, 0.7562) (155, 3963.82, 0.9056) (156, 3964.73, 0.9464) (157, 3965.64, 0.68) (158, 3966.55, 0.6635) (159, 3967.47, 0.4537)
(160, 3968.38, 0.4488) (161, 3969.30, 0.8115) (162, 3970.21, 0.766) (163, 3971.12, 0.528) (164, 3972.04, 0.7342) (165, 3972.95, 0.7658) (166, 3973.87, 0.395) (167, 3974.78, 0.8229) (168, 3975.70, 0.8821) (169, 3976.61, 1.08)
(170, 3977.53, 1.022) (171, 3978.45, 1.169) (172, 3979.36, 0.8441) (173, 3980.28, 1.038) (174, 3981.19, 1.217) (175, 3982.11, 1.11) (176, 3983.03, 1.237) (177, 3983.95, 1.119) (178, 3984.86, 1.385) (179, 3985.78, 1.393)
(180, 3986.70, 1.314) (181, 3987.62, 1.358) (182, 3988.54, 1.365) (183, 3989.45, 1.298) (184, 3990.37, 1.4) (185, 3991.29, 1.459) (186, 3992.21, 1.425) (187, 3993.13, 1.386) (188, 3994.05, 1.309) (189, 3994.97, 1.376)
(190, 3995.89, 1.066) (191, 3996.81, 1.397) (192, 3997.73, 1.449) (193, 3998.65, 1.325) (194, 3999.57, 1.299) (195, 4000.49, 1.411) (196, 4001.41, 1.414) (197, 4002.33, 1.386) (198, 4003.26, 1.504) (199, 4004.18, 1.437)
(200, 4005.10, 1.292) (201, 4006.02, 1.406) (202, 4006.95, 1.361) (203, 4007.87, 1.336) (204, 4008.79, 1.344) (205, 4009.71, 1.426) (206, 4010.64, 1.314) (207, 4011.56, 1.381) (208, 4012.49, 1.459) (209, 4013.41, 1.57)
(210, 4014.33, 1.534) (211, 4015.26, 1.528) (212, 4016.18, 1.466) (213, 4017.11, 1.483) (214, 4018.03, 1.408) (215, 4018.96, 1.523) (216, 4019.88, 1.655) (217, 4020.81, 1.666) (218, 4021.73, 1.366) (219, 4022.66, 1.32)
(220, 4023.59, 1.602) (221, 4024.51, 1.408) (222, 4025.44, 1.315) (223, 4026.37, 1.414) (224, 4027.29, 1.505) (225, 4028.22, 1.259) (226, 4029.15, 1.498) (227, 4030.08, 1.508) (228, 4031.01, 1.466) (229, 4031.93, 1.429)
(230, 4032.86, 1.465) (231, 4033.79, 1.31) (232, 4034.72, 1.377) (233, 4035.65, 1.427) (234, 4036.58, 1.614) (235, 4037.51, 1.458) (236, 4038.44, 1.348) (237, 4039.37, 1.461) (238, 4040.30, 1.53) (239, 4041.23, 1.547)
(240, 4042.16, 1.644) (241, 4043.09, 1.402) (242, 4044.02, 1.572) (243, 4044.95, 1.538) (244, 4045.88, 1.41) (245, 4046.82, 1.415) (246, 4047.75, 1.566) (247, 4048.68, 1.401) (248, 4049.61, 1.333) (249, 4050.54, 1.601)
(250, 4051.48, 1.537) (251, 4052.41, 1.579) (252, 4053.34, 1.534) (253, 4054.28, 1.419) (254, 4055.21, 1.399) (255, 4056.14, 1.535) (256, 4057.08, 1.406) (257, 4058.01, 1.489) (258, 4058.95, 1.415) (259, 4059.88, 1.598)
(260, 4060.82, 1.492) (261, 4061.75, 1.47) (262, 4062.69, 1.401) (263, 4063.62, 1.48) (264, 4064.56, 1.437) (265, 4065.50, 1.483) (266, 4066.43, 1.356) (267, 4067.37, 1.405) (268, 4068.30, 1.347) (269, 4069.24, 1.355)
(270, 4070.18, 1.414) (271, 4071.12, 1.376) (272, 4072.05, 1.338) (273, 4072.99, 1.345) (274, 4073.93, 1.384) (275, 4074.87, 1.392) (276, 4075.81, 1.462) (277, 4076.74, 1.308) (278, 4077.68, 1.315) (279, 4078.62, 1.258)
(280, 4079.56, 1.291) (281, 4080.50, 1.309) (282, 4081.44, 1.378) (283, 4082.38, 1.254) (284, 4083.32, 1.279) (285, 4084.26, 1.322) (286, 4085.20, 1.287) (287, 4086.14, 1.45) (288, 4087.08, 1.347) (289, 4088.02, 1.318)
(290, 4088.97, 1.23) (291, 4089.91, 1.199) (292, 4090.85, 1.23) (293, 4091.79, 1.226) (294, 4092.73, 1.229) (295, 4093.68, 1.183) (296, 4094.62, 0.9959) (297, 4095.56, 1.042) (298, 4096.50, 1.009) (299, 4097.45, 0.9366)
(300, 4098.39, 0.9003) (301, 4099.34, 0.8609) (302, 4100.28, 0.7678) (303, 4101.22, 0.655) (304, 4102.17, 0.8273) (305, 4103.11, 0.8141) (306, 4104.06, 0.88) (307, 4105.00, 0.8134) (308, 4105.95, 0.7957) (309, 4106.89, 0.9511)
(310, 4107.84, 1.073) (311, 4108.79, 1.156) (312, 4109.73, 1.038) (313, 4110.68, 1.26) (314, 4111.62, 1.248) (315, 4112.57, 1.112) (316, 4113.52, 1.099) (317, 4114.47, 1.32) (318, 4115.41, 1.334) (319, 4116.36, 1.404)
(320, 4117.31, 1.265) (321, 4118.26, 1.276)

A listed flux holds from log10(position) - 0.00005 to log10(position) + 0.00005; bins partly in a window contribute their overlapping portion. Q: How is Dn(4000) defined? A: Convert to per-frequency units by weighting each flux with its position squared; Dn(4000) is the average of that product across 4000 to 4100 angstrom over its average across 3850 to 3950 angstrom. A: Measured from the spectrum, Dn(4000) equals 1.3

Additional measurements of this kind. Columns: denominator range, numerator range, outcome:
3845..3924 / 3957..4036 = 1.15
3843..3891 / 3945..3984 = 0.96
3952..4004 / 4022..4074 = 1.36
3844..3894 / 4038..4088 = 1.48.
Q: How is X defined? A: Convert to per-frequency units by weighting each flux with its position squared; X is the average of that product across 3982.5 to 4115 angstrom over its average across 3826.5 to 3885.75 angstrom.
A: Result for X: 1.5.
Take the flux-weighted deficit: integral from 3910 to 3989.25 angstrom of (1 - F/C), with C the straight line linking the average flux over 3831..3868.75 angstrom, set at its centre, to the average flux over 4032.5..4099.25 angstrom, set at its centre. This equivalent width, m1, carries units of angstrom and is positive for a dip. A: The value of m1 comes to 5.18 angstrom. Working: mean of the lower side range 1.02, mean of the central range 1.1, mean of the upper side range 1.37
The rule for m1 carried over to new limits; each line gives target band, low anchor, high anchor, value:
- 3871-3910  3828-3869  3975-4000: 3.0 angstrom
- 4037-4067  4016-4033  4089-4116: -3.8 angstrom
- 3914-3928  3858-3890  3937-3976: -4.4 angstrom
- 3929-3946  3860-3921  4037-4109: 2.0 angstrom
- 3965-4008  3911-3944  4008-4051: 7.0 angstrom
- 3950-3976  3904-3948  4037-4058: 7.5 angstrom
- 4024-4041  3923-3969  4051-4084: -1.6 angstrom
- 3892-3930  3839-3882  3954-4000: -4.2 angstrom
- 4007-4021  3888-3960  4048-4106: -2.8 angstrom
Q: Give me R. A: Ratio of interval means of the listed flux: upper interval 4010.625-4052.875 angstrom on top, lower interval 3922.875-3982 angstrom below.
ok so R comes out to 1.4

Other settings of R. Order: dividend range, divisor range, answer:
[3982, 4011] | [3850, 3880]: 1.13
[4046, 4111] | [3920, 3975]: 1.22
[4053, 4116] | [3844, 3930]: 1.09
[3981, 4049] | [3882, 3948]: 1.29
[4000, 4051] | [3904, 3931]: 1.12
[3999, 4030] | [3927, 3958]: 1.29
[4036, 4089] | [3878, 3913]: 1.43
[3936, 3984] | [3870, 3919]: 0.96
